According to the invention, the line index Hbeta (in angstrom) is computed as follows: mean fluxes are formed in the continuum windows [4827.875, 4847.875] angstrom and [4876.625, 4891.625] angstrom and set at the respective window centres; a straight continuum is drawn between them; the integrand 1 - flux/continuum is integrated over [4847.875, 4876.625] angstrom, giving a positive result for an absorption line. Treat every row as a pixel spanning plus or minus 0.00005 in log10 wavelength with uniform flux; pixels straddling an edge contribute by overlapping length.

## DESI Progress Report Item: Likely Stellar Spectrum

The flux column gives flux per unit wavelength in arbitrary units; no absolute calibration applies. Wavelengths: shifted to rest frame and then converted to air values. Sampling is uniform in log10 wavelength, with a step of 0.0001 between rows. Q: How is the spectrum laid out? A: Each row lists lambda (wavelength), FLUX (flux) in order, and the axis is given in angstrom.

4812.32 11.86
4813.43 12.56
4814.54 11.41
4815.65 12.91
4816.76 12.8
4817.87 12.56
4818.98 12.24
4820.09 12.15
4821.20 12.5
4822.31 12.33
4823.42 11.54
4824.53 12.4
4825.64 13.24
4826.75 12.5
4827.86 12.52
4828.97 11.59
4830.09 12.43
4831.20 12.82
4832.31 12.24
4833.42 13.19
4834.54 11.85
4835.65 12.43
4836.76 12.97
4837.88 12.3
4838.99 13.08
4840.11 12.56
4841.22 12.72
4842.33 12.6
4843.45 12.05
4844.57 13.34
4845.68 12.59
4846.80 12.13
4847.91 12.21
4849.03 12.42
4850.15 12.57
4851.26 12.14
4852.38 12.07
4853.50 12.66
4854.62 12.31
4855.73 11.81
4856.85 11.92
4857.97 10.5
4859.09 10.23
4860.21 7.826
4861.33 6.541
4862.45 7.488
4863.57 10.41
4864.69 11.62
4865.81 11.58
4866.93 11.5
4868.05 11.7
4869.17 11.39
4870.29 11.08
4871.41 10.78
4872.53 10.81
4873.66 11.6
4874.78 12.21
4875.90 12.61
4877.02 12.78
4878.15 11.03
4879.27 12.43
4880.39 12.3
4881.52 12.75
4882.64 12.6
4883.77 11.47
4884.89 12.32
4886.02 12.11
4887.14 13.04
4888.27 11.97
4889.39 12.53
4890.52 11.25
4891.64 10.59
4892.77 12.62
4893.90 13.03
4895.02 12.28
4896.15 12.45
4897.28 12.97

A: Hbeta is 2.7 angstrom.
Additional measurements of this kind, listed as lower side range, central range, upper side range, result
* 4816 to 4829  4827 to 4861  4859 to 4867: -3.9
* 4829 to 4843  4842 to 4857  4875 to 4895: 0.1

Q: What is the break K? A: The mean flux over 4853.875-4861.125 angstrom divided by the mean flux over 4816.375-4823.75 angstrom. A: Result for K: 0.86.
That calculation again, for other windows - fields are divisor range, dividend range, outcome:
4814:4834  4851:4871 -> 0.87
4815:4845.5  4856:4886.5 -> 0.89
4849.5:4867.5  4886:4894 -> 1.12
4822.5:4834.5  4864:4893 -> 0.96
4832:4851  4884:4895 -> 0.97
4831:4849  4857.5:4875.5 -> 0.83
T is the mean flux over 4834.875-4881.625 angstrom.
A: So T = 11.7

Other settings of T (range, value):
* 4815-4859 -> 12.4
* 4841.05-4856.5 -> 12.4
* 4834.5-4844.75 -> 12.6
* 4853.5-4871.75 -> 10.6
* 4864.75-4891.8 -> 11.9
